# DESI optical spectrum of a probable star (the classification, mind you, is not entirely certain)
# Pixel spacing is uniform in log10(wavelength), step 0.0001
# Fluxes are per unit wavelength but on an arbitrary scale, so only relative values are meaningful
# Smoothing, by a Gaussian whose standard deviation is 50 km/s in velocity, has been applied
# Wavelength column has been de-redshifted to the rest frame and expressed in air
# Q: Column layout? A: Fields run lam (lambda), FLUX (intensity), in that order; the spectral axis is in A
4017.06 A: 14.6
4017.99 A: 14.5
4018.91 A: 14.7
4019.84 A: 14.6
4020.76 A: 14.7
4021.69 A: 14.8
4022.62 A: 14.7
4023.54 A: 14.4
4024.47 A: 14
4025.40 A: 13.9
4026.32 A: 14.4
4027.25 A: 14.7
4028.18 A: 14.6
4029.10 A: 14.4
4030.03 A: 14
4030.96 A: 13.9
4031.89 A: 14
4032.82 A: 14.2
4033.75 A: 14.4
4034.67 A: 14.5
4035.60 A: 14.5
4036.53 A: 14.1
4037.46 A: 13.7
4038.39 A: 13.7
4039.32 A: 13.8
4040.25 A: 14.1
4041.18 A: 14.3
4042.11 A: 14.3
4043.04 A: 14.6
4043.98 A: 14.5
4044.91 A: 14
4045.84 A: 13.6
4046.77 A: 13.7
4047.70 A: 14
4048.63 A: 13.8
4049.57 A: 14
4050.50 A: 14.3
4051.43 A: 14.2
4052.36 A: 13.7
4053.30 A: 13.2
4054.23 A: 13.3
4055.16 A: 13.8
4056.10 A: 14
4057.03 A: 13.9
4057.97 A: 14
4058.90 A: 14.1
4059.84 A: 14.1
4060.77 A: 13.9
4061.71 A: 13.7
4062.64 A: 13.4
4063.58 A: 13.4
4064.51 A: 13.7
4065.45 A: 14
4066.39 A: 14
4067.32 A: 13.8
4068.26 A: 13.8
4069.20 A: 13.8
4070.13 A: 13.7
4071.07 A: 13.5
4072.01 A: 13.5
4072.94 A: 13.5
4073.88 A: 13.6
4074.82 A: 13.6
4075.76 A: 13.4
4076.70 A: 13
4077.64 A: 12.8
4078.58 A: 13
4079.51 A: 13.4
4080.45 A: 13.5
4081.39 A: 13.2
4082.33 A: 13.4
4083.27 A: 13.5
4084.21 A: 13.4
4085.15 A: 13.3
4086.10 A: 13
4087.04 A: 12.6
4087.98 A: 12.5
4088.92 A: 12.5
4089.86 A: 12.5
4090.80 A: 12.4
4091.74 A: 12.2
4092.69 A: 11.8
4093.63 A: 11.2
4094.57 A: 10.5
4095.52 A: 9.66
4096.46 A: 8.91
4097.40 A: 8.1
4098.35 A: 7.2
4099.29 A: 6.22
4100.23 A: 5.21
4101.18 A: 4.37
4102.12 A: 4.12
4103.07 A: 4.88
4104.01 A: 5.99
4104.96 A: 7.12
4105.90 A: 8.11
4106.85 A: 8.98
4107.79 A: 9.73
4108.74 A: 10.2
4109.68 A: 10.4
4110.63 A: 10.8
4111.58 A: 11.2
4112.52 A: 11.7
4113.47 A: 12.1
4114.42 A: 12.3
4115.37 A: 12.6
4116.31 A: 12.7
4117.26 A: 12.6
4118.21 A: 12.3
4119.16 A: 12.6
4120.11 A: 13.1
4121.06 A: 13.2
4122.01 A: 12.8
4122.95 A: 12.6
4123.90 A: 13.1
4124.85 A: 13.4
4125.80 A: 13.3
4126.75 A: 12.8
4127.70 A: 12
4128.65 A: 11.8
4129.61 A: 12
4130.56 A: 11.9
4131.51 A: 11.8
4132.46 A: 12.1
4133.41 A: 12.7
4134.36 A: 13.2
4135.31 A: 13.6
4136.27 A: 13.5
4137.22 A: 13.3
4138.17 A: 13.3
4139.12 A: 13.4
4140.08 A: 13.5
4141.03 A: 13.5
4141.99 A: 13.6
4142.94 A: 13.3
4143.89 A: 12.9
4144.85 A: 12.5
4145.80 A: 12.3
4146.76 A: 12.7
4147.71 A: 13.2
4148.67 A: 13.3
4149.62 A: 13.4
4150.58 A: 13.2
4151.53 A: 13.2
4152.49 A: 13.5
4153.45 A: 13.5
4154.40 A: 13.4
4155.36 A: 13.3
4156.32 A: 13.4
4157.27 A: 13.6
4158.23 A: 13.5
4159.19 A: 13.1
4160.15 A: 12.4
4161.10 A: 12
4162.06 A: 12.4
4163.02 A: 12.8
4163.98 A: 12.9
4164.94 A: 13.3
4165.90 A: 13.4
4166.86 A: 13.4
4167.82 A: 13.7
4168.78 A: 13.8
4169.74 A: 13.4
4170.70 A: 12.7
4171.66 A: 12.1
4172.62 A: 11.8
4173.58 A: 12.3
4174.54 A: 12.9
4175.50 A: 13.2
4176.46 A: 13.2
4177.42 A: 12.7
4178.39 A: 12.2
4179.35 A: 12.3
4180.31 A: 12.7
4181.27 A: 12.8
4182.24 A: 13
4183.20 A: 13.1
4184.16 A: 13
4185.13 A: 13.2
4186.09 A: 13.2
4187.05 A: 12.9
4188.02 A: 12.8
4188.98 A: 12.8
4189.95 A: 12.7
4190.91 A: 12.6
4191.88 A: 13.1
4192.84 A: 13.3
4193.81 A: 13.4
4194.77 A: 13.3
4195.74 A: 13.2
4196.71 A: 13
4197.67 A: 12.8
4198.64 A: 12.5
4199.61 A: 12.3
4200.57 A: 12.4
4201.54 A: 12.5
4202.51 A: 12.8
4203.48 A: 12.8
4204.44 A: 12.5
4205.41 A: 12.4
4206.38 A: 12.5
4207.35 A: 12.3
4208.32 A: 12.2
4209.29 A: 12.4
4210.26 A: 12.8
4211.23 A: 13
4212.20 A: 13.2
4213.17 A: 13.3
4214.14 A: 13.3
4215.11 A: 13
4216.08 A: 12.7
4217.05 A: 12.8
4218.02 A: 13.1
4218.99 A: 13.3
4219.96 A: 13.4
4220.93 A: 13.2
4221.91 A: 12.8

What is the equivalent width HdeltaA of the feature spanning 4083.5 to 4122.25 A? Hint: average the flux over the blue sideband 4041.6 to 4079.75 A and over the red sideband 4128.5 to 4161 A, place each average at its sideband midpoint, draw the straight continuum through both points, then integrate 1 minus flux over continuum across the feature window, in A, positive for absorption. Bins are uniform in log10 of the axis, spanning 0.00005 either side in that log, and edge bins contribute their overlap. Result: 8.6 A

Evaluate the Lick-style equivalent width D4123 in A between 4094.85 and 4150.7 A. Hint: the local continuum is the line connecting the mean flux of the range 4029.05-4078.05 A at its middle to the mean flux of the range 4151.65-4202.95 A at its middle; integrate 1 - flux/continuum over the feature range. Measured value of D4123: 8.5 A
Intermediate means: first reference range 13.9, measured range 11.3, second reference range 12.9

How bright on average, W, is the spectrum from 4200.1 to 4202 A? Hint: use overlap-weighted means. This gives 12.4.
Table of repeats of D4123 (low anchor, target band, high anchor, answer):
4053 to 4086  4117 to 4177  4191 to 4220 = 0.9 A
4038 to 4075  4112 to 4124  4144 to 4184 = 0.7 A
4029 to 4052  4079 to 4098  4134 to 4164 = 2.3 A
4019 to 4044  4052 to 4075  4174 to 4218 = 0.5 A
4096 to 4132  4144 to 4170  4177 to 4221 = -3.4 A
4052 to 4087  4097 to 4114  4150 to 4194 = 6.6 A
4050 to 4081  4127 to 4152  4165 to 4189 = 0.5 A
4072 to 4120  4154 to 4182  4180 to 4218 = -1.5 A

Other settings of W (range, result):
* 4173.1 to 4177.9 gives 12.9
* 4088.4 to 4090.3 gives 12.5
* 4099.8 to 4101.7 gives 4.76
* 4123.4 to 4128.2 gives 12.9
